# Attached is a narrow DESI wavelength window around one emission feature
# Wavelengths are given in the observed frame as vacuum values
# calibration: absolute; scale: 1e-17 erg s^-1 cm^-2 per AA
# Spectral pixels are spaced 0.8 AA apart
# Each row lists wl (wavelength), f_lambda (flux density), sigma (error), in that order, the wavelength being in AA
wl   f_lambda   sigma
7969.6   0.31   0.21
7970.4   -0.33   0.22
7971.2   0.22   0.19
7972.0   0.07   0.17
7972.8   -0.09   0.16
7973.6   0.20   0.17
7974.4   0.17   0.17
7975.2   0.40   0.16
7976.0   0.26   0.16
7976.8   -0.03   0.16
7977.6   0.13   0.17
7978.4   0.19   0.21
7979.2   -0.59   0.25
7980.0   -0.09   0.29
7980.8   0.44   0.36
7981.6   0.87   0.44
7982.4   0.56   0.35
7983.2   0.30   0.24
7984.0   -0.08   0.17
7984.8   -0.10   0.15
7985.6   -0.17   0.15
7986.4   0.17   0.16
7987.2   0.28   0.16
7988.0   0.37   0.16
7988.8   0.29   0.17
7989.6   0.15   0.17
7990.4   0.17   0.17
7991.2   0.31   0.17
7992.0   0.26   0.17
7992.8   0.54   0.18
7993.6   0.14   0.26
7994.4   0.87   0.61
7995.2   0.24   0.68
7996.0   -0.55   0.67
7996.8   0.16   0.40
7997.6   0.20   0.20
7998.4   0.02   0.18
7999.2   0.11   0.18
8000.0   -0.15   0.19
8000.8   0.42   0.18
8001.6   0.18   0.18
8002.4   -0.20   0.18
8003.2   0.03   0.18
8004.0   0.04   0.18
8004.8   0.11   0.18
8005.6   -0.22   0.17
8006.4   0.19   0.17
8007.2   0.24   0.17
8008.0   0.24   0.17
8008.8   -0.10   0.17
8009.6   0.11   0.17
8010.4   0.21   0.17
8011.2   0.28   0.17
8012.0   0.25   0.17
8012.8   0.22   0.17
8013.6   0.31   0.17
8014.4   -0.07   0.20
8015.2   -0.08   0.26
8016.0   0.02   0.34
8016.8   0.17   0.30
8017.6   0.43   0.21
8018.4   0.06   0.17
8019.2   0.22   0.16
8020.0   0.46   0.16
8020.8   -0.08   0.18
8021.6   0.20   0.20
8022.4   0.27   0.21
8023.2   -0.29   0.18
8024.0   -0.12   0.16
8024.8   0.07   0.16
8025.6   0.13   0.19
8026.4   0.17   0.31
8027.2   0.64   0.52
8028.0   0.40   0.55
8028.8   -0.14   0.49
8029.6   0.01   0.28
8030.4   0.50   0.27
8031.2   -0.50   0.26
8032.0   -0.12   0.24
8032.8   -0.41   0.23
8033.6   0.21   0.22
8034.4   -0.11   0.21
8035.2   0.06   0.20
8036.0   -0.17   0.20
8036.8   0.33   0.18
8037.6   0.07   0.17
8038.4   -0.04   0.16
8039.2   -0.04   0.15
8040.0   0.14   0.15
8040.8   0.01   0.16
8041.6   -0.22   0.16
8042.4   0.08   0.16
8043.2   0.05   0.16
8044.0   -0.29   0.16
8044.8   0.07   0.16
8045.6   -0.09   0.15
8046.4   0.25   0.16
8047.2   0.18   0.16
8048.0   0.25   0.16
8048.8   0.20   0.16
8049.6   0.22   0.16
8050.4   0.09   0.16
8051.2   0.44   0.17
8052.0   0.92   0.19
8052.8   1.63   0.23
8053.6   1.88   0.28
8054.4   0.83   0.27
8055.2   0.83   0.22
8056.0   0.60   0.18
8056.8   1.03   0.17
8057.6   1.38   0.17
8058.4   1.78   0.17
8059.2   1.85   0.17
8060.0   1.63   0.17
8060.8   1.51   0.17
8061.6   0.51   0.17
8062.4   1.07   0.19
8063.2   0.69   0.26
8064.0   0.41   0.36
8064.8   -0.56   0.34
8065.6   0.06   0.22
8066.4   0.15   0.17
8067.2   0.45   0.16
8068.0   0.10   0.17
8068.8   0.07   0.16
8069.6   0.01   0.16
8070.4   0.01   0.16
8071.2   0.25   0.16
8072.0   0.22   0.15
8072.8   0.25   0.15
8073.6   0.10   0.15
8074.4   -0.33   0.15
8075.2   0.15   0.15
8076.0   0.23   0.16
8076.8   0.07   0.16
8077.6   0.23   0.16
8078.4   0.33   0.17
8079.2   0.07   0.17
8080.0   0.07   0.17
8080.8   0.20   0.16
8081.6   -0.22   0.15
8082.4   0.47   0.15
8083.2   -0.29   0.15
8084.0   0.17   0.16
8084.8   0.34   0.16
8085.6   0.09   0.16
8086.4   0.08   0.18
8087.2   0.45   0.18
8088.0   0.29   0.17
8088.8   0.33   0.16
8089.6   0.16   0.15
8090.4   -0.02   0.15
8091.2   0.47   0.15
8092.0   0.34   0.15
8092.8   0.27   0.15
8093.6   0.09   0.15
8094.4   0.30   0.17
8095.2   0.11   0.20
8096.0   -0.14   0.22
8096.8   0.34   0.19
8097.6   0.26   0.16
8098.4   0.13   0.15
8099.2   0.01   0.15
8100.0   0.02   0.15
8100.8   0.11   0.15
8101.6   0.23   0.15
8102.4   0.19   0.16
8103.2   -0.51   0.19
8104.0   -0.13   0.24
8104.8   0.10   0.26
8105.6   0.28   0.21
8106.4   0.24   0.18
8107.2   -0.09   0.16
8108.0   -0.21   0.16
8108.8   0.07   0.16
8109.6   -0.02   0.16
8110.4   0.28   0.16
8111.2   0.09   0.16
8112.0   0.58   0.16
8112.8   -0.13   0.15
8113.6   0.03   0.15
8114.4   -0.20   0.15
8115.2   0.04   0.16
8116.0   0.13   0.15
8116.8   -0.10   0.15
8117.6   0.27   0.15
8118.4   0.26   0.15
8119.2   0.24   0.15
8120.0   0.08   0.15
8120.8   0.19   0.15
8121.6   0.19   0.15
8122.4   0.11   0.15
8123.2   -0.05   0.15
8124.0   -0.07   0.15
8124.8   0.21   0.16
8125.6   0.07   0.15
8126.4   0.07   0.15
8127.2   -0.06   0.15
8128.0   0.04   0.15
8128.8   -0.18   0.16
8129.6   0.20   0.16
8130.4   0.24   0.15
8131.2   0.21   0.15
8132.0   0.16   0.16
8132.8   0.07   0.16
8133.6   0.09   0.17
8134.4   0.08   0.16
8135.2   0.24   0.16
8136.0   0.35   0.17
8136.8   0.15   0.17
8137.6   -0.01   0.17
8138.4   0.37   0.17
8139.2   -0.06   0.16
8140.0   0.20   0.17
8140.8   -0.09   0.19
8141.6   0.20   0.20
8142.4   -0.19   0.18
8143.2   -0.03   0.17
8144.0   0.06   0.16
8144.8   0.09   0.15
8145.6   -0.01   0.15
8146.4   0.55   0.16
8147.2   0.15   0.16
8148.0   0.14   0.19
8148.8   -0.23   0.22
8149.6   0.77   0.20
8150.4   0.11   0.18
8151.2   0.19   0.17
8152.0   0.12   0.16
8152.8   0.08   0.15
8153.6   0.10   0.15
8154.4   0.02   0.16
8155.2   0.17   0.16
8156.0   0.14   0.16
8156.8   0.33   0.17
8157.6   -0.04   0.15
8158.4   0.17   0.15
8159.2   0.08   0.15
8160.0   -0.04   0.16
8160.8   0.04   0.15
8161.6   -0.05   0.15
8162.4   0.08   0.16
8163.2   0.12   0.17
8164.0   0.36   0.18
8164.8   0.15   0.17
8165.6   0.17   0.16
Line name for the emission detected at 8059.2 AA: [O II] 3727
